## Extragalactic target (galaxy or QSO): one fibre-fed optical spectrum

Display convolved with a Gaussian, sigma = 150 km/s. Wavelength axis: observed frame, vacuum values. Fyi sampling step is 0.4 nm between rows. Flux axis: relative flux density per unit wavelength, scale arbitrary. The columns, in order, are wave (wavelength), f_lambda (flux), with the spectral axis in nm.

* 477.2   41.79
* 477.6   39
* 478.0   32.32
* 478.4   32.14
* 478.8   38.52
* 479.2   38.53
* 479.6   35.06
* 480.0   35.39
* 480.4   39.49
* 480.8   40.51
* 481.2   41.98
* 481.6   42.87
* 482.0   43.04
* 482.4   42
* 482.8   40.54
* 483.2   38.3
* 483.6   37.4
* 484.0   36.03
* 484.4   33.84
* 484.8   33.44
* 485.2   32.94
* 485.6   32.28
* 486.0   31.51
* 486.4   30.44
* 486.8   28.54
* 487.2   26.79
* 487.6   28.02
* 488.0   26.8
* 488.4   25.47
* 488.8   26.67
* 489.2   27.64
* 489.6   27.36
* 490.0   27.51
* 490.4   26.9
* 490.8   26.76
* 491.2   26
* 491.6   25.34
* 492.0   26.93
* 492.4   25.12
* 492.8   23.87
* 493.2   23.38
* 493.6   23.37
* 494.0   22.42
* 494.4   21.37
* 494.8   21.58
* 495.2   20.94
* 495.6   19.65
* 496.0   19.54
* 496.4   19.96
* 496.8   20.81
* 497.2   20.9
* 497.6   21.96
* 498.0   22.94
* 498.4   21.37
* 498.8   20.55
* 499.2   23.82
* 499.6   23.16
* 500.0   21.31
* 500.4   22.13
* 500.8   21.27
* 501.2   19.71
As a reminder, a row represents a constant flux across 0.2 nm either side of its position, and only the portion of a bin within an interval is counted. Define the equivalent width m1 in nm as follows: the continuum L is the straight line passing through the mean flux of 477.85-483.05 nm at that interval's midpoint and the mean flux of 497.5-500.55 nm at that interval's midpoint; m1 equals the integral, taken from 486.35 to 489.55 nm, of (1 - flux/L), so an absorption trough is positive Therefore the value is 0.46 nm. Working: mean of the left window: 38.7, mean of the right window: 22.2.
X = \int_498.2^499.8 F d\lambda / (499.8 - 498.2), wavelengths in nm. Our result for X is 22.2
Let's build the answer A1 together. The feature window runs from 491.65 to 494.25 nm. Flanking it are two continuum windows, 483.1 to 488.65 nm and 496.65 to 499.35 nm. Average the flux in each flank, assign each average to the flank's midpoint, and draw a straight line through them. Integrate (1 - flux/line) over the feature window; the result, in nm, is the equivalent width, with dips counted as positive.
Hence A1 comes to 0.16 nm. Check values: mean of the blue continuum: 31.4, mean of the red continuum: 21.7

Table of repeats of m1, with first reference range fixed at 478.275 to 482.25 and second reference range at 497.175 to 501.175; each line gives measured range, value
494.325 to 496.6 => 0.431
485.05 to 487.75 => 0.272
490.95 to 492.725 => 0.172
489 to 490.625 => 0.159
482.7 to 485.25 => -0.034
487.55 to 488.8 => 0.204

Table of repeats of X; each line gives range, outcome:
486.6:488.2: 27.5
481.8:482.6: 42.5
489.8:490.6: 27.2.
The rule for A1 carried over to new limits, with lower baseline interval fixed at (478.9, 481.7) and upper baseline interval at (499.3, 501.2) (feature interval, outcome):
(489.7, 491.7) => 0.23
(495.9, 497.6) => 0.29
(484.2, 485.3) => 0.05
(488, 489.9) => 0.28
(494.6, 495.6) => 0.20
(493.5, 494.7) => 0.22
